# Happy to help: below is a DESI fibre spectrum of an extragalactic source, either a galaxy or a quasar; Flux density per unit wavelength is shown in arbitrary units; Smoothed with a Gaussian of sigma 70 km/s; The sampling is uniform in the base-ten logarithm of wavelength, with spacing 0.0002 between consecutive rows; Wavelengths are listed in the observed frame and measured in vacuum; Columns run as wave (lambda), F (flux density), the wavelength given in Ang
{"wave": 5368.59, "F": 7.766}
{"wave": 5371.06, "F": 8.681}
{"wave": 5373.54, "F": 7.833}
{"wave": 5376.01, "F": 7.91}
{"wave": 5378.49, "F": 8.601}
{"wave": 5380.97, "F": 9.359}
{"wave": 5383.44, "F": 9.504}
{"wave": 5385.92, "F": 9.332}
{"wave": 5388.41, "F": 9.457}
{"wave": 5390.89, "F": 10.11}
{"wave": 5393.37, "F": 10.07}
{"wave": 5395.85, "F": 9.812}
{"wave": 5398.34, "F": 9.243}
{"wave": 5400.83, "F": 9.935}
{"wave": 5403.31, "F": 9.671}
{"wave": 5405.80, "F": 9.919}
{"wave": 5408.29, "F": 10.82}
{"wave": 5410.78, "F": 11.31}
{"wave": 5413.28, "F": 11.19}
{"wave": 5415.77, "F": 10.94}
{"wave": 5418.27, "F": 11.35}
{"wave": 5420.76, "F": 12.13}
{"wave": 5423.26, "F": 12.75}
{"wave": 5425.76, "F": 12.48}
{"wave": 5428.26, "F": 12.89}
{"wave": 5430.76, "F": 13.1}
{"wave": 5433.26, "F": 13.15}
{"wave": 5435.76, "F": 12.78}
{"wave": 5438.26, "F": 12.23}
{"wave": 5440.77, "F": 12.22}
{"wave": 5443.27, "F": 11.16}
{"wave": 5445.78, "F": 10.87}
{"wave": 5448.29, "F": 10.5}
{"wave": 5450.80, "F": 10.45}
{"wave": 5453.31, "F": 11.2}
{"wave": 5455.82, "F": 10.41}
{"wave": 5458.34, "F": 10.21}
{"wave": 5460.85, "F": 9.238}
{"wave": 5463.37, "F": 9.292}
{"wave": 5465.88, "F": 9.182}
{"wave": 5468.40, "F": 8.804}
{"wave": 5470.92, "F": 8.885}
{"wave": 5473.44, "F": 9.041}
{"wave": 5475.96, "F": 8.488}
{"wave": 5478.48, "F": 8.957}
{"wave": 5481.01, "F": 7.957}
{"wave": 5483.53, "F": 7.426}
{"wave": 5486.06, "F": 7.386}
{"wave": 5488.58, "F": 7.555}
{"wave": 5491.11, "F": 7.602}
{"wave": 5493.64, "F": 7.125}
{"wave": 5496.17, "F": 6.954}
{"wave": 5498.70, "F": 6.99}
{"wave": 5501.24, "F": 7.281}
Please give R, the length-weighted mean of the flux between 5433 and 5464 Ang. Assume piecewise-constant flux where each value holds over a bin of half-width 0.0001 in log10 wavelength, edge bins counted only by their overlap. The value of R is 11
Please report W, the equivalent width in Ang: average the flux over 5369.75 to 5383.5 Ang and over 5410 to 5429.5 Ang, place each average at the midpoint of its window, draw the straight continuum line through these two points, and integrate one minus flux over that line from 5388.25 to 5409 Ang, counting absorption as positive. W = 0.7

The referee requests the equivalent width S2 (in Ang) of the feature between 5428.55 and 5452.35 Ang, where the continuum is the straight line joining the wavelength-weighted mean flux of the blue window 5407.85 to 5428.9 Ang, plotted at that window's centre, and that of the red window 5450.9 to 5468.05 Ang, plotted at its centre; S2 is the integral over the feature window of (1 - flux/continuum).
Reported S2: -2.4 Ang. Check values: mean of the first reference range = 11.8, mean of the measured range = 11.9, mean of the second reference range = 9.9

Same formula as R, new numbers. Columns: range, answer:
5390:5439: 11.3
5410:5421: 11.3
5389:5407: 9.81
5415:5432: 12.3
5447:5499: 8.78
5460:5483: 8.82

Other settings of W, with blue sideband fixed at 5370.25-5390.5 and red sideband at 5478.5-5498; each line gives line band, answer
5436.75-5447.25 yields -4.6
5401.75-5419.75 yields -4.8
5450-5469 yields -4.8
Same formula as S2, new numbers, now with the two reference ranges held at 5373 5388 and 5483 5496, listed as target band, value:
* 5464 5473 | -1.6 Ang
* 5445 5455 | -3.6 Ang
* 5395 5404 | -1.1 Ang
